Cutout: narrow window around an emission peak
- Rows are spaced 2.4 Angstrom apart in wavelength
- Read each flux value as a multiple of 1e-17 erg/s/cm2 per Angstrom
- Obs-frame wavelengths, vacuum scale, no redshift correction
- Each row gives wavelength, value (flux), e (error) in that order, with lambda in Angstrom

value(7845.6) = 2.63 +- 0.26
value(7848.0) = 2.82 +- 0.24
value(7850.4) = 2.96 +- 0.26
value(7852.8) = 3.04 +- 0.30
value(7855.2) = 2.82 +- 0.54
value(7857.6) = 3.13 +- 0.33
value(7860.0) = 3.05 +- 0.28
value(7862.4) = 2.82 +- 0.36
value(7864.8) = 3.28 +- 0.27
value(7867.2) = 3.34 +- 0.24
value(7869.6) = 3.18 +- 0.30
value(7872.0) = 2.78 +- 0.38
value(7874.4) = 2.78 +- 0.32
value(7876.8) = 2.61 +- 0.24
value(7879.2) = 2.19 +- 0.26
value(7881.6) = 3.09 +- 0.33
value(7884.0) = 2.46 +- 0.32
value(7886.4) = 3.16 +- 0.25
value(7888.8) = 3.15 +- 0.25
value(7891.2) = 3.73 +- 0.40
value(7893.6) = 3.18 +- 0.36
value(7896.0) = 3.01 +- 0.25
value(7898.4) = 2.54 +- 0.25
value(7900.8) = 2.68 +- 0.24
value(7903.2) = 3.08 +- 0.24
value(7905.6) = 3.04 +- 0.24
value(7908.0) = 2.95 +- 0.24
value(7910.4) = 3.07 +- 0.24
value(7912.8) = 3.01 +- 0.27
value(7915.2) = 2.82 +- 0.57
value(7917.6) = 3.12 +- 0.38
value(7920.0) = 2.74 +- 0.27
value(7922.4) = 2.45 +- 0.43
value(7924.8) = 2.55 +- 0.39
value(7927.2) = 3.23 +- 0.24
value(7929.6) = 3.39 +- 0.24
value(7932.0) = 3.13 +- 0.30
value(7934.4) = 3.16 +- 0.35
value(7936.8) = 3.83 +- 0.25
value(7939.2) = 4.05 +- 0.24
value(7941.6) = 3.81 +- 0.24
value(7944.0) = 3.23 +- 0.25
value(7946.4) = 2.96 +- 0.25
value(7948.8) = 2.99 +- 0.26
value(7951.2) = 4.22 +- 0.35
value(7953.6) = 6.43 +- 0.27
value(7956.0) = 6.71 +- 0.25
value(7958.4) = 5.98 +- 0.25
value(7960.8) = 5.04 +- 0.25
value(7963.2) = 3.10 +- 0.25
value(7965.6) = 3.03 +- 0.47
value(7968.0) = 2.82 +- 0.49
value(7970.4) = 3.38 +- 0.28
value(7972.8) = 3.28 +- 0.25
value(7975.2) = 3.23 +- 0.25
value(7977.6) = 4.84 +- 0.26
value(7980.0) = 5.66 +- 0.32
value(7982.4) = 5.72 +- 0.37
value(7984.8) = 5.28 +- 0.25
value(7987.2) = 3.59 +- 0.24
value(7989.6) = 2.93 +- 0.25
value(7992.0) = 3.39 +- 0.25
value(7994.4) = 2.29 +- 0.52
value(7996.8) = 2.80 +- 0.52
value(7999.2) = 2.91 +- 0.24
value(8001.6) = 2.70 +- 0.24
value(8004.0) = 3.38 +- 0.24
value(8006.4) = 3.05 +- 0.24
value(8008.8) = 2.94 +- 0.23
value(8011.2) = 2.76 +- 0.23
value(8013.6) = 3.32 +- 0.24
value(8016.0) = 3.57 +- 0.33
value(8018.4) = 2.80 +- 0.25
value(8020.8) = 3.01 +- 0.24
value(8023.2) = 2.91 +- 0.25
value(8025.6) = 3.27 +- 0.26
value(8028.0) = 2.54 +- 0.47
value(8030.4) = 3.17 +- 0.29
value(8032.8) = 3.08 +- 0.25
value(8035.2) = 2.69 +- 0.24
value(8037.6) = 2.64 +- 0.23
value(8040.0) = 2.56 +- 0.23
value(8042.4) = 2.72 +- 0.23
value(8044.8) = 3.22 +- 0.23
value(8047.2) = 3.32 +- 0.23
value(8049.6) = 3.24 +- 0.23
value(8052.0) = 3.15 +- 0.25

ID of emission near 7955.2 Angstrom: Halpha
